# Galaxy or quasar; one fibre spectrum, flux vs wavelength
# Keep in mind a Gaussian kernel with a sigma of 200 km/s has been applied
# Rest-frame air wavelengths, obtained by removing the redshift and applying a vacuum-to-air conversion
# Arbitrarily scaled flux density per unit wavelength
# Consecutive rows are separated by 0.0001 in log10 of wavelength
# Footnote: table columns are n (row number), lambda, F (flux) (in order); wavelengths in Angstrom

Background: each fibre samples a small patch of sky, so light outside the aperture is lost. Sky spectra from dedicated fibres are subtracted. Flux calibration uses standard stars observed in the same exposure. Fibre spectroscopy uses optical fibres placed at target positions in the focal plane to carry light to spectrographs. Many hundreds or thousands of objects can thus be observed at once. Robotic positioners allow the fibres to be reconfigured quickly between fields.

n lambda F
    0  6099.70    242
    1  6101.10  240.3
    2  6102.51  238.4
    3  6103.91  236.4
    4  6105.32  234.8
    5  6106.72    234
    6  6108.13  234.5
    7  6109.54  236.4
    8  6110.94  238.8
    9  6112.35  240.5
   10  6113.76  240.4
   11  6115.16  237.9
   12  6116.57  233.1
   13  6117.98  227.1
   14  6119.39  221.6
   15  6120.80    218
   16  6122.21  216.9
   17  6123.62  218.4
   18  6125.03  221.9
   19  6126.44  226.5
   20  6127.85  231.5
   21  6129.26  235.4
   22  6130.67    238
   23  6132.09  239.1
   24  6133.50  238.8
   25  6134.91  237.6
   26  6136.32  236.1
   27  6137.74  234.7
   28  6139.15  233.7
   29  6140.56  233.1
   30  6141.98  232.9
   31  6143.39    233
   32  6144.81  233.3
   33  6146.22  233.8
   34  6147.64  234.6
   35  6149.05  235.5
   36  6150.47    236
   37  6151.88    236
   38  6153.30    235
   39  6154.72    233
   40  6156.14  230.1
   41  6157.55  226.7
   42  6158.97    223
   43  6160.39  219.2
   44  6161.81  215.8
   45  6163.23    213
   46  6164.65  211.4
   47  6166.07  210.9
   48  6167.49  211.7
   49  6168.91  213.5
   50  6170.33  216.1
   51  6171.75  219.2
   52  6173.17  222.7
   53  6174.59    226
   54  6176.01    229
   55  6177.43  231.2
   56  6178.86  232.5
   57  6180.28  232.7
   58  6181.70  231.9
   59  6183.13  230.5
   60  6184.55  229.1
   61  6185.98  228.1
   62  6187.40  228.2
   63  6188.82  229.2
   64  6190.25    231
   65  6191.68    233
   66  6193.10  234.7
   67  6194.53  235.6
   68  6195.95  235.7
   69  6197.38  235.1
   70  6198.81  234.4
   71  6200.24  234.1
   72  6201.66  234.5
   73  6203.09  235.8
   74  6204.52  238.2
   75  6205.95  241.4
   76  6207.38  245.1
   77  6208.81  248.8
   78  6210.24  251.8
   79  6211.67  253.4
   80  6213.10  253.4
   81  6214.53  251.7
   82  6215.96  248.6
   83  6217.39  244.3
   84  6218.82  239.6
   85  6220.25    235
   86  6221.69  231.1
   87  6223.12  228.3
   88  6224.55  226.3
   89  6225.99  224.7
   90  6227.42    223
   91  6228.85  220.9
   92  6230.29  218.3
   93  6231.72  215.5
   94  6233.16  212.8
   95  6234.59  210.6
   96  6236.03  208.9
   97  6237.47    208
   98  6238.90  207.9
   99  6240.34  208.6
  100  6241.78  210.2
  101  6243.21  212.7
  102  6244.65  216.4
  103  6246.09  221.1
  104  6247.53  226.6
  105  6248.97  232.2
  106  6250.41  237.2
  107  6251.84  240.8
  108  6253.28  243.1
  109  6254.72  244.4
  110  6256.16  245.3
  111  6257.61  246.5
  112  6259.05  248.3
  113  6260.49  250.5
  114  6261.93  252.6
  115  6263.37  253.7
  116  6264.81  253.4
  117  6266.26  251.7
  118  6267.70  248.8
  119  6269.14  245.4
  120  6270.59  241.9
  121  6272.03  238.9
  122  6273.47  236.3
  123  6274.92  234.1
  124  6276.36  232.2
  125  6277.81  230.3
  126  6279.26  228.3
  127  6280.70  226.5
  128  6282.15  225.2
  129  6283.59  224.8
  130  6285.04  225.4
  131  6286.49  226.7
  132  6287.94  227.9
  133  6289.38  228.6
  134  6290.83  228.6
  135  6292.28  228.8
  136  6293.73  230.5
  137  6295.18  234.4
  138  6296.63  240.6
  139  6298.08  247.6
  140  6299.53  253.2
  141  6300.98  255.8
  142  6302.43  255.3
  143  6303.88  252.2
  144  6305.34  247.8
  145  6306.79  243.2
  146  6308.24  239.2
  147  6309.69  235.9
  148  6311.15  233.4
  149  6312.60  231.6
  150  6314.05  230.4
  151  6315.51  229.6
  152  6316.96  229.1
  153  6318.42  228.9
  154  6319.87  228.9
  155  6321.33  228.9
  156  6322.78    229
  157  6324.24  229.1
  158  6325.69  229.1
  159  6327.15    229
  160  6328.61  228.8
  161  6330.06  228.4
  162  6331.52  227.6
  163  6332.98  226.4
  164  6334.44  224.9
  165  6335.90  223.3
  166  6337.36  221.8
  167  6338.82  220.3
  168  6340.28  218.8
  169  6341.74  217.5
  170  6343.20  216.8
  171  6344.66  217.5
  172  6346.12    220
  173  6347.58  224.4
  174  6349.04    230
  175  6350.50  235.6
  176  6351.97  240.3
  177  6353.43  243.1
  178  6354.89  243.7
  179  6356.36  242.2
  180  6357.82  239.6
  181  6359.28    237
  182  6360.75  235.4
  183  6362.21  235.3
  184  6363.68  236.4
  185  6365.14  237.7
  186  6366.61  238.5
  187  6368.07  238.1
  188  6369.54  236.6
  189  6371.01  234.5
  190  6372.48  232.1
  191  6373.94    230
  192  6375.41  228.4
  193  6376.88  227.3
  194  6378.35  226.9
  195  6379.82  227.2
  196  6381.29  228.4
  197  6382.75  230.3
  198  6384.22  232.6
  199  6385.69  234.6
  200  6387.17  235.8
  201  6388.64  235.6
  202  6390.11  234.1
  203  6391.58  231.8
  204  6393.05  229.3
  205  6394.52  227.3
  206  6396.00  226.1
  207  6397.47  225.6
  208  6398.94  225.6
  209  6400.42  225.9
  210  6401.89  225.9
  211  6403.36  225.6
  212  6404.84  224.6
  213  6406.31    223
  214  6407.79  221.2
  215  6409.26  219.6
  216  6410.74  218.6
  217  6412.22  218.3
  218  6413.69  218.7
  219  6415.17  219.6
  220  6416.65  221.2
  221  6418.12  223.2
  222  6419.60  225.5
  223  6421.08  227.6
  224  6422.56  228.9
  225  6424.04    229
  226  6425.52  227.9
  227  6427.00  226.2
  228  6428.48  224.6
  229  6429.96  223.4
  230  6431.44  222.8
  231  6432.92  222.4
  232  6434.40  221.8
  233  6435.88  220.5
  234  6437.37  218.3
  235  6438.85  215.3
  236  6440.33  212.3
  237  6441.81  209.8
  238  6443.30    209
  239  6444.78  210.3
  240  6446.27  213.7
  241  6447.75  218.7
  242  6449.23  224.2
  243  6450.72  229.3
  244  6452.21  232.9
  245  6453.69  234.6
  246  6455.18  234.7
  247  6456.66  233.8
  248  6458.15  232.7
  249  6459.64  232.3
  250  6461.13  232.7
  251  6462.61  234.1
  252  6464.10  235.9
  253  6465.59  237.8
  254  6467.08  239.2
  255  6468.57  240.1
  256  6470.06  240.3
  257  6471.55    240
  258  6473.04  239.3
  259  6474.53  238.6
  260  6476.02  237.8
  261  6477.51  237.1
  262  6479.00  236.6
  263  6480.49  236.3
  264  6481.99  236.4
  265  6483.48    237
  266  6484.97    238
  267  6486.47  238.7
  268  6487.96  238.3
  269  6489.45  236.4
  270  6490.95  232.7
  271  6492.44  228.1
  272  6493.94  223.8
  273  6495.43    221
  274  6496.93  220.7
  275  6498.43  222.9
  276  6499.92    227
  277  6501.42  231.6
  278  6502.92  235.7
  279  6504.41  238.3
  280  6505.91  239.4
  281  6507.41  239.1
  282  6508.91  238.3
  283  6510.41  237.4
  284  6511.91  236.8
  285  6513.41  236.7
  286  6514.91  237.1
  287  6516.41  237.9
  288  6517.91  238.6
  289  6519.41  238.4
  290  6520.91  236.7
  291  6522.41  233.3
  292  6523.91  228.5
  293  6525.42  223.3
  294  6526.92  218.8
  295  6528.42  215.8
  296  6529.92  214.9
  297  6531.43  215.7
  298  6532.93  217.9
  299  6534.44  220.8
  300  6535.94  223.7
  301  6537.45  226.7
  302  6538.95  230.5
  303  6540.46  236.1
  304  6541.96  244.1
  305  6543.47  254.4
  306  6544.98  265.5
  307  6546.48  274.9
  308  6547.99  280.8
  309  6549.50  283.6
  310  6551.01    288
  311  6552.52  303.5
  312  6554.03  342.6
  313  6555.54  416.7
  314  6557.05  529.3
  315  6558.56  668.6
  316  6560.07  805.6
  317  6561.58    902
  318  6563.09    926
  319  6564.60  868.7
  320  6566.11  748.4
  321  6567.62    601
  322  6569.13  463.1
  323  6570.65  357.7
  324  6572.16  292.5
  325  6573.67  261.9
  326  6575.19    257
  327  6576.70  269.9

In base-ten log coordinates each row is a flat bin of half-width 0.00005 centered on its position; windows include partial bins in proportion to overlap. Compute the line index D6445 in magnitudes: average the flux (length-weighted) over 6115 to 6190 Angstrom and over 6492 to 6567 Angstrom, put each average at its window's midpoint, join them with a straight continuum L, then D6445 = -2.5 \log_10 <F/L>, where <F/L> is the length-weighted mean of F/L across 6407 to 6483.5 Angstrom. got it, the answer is 0.30 mag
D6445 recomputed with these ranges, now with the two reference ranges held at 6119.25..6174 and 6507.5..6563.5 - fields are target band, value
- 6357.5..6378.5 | 0.18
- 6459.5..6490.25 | 0.26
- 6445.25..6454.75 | 0.30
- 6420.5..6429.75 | 0.27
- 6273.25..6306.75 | 0.10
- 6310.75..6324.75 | 0.16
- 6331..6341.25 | 0.21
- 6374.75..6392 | 0.21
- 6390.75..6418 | 0.26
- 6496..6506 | 0.32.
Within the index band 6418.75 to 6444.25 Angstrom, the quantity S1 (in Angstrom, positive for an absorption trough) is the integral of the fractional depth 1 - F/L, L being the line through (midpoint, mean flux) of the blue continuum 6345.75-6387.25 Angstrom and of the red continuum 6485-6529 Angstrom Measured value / 1.3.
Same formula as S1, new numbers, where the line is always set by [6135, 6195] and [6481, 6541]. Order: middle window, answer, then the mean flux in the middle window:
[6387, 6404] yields 0.1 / 229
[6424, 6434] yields 0.2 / 225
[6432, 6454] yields 1.0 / 219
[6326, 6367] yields -0.1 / 230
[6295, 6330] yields -1.2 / 237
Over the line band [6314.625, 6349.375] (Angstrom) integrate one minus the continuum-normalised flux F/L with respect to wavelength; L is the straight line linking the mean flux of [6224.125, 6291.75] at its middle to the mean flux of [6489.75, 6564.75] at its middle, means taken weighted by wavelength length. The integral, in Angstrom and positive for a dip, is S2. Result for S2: 3.5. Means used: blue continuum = 230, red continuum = 305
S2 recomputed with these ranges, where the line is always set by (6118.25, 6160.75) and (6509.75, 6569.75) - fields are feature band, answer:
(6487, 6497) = 3.3 Angstrom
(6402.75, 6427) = 7.2 Angstrom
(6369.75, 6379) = 2.3 Angstrom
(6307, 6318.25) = 2.1 Angstrom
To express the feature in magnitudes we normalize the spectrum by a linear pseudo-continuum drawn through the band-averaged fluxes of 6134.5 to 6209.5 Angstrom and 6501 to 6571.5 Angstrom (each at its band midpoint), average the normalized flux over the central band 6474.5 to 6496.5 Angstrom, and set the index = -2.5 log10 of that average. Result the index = 0.36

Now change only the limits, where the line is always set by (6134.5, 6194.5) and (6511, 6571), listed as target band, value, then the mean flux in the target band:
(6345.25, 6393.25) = 0.270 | 234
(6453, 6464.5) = 0.378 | 234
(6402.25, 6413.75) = 0.376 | 222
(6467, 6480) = 0.372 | 239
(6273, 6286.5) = 0.173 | 229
